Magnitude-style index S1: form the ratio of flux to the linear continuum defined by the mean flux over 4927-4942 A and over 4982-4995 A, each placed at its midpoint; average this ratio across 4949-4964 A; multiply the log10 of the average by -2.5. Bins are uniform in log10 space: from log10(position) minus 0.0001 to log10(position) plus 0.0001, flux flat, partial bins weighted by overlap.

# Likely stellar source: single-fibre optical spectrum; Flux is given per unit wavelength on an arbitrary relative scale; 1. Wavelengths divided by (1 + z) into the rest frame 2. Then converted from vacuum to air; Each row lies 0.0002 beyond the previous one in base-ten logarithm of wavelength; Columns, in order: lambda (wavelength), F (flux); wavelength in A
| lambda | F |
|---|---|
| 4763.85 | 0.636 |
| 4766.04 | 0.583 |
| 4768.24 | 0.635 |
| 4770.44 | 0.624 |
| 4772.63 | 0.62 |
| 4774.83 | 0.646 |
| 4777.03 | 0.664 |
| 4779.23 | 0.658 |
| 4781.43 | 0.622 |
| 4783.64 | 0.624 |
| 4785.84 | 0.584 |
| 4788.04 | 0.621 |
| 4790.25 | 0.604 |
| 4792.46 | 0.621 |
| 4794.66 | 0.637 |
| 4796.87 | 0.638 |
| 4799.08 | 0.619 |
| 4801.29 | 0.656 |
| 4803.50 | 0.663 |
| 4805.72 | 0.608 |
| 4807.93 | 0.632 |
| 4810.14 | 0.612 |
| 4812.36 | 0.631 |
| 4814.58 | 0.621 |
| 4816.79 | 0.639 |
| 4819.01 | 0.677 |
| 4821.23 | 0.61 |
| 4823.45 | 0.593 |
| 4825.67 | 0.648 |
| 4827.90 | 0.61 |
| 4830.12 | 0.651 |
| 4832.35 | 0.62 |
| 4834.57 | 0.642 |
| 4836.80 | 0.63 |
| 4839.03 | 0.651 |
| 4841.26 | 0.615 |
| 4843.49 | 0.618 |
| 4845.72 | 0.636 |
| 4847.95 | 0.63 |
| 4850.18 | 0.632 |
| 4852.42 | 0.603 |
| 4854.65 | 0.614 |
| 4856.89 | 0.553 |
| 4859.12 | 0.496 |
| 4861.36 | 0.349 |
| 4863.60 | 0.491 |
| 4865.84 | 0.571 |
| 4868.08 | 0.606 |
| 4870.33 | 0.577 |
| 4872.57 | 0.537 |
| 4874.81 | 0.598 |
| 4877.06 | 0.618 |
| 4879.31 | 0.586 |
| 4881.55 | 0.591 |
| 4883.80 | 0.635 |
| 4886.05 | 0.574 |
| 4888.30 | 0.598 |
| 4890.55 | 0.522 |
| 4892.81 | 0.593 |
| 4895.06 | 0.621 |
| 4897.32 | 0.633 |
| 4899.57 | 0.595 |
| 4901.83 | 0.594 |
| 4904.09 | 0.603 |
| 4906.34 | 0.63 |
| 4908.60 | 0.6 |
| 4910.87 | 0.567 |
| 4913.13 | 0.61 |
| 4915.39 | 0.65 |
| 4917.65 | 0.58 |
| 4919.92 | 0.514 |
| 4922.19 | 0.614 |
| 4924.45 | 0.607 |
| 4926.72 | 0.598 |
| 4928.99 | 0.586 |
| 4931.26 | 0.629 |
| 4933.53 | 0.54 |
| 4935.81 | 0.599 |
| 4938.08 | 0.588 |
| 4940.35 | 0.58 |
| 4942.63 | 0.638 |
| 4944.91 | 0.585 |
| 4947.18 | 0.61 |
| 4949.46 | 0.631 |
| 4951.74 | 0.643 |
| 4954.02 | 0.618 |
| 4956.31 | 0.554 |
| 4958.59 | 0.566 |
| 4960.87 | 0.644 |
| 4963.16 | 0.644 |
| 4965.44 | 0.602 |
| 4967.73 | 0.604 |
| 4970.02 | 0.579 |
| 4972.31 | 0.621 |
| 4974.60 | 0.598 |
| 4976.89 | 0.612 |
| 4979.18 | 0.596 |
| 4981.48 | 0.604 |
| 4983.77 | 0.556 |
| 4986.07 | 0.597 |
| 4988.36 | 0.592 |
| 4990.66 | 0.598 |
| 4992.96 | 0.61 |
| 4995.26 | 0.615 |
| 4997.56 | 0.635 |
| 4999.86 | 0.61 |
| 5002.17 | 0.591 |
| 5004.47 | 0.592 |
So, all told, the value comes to -0.04 mag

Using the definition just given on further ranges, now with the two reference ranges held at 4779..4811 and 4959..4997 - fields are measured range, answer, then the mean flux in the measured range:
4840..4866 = 0.09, 0.568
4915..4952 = 0.02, 0.598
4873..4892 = 0.05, 0.588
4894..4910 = 0.01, 0.61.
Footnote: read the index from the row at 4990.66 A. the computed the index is 0.598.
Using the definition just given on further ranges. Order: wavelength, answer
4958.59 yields 0.566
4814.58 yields 0.621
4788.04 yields 0.621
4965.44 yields 0.602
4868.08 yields 0.606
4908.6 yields 0.6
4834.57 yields 0.642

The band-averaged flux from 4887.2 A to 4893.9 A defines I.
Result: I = 0.57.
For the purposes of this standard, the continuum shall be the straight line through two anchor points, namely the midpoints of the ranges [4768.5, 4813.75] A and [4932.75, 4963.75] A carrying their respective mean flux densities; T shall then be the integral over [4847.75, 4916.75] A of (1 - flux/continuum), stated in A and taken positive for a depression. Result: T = 3.51 A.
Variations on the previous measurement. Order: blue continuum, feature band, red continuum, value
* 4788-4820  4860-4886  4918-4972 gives 2.4 A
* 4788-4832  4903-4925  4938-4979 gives 0.6 A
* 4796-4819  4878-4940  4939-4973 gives 2.2 A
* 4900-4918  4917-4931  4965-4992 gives 0.4 A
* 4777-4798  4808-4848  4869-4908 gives -1.1 A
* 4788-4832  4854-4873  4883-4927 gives 2.5 A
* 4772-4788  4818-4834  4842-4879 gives -0.9 A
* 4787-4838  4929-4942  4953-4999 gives 0.4 A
